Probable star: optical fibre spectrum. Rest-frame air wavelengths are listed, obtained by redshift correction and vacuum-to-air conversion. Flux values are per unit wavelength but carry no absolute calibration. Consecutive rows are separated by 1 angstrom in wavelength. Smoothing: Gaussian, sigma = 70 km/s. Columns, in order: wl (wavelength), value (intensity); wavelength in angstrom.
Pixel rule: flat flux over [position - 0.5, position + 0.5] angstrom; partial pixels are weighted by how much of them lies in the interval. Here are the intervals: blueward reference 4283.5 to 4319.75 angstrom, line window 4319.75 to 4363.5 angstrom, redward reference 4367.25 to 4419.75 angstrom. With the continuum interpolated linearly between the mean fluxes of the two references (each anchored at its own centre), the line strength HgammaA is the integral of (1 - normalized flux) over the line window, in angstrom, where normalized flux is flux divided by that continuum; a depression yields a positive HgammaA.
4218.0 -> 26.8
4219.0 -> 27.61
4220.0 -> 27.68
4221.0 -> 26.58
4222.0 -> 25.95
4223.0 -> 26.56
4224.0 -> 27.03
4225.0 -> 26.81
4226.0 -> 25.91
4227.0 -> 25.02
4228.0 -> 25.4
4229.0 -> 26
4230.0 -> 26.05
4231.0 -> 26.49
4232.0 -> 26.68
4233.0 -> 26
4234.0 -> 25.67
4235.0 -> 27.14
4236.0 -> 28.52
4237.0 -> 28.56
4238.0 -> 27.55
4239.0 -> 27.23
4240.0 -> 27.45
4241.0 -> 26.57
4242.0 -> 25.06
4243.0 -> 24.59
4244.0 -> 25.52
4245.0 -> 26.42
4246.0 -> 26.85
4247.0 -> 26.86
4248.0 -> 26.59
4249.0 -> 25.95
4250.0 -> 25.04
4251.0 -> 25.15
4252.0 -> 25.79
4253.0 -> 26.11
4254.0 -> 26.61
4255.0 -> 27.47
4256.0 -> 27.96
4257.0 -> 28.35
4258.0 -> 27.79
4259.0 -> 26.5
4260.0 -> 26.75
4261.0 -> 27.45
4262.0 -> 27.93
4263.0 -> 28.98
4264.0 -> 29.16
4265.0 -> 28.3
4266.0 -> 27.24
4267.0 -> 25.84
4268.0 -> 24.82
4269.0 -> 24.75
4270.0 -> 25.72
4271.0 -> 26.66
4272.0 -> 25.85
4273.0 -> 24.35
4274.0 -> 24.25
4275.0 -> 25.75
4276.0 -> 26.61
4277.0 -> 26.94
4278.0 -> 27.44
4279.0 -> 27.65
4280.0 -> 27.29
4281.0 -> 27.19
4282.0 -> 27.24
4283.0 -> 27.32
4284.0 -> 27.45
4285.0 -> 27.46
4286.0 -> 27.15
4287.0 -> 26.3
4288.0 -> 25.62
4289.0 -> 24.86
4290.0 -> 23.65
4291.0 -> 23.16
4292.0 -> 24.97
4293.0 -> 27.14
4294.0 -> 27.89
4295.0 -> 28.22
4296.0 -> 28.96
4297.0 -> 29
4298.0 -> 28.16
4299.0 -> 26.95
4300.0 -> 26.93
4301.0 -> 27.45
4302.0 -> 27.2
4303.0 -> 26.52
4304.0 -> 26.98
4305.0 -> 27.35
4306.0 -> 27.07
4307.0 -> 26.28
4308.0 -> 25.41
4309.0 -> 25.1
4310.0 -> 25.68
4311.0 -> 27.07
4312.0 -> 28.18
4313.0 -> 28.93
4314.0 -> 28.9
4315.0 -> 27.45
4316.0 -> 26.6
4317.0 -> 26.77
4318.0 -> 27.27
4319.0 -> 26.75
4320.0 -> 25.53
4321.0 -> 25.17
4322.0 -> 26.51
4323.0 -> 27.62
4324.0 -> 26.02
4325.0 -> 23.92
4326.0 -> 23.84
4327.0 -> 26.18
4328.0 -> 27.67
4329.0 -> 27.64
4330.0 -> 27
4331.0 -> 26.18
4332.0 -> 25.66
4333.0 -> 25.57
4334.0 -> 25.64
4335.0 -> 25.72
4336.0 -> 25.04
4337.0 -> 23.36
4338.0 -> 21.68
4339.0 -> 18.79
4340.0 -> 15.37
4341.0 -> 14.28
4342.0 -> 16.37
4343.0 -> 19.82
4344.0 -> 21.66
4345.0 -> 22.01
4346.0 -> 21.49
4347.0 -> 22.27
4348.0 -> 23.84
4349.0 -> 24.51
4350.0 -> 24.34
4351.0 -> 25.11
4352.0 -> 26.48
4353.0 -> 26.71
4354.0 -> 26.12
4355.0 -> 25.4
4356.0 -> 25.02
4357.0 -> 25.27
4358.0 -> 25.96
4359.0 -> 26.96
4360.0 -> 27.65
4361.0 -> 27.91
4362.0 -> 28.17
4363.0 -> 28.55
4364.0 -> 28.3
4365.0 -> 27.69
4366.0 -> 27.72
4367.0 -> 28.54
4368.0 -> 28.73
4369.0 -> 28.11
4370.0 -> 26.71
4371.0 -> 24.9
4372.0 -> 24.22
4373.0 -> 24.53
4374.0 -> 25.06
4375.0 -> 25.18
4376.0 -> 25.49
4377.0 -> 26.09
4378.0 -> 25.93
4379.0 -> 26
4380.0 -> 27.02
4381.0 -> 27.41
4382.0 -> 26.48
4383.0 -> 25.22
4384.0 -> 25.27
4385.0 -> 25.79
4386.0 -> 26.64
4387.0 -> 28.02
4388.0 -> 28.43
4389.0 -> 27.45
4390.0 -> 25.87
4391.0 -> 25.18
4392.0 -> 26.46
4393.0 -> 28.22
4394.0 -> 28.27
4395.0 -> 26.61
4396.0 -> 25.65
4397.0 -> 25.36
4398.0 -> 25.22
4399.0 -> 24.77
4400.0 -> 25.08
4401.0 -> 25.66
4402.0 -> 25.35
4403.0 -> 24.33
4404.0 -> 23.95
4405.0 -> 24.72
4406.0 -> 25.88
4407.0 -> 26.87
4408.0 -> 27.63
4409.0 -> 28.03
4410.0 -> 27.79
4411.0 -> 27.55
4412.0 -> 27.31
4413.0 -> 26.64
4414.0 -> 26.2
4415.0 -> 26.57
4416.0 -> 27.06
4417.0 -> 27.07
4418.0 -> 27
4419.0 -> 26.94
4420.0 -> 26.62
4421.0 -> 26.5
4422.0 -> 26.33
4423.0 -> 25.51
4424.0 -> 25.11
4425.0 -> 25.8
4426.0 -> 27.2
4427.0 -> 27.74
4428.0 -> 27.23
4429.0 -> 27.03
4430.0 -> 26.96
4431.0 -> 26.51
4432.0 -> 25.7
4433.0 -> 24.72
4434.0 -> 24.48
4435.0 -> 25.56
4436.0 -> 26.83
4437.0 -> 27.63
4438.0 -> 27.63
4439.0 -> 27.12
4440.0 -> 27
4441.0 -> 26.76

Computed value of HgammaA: 3.56 angstrom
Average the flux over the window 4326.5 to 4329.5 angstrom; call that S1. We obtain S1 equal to 27.2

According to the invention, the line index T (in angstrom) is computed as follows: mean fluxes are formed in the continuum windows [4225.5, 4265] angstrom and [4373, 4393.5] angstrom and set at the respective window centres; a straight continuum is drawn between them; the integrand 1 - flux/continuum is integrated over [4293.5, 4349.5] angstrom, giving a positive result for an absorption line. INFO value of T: 2.6 angstrom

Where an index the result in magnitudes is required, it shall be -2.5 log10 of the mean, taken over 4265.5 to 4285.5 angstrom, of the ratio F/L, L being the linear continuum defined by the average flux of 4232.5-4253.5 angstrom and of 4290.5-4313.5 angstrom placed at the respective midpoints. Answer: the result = 0.01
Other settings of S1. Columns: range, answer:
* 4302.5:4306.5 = 27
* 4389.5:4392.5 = 25.8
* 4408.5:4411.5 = 27.8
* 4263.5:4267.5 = 27.6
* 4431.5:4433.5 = 25.2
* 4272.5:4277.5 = 25.6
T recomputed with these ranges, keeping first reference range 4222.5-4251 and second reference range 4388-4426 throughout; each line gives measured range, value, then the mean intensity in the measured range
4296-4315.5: -0.6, 27.2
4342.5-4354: 1.2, 23.6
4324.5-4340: 1.0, 24.6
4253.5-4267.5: -0.6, 27.6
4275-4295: -0.1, 26.5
